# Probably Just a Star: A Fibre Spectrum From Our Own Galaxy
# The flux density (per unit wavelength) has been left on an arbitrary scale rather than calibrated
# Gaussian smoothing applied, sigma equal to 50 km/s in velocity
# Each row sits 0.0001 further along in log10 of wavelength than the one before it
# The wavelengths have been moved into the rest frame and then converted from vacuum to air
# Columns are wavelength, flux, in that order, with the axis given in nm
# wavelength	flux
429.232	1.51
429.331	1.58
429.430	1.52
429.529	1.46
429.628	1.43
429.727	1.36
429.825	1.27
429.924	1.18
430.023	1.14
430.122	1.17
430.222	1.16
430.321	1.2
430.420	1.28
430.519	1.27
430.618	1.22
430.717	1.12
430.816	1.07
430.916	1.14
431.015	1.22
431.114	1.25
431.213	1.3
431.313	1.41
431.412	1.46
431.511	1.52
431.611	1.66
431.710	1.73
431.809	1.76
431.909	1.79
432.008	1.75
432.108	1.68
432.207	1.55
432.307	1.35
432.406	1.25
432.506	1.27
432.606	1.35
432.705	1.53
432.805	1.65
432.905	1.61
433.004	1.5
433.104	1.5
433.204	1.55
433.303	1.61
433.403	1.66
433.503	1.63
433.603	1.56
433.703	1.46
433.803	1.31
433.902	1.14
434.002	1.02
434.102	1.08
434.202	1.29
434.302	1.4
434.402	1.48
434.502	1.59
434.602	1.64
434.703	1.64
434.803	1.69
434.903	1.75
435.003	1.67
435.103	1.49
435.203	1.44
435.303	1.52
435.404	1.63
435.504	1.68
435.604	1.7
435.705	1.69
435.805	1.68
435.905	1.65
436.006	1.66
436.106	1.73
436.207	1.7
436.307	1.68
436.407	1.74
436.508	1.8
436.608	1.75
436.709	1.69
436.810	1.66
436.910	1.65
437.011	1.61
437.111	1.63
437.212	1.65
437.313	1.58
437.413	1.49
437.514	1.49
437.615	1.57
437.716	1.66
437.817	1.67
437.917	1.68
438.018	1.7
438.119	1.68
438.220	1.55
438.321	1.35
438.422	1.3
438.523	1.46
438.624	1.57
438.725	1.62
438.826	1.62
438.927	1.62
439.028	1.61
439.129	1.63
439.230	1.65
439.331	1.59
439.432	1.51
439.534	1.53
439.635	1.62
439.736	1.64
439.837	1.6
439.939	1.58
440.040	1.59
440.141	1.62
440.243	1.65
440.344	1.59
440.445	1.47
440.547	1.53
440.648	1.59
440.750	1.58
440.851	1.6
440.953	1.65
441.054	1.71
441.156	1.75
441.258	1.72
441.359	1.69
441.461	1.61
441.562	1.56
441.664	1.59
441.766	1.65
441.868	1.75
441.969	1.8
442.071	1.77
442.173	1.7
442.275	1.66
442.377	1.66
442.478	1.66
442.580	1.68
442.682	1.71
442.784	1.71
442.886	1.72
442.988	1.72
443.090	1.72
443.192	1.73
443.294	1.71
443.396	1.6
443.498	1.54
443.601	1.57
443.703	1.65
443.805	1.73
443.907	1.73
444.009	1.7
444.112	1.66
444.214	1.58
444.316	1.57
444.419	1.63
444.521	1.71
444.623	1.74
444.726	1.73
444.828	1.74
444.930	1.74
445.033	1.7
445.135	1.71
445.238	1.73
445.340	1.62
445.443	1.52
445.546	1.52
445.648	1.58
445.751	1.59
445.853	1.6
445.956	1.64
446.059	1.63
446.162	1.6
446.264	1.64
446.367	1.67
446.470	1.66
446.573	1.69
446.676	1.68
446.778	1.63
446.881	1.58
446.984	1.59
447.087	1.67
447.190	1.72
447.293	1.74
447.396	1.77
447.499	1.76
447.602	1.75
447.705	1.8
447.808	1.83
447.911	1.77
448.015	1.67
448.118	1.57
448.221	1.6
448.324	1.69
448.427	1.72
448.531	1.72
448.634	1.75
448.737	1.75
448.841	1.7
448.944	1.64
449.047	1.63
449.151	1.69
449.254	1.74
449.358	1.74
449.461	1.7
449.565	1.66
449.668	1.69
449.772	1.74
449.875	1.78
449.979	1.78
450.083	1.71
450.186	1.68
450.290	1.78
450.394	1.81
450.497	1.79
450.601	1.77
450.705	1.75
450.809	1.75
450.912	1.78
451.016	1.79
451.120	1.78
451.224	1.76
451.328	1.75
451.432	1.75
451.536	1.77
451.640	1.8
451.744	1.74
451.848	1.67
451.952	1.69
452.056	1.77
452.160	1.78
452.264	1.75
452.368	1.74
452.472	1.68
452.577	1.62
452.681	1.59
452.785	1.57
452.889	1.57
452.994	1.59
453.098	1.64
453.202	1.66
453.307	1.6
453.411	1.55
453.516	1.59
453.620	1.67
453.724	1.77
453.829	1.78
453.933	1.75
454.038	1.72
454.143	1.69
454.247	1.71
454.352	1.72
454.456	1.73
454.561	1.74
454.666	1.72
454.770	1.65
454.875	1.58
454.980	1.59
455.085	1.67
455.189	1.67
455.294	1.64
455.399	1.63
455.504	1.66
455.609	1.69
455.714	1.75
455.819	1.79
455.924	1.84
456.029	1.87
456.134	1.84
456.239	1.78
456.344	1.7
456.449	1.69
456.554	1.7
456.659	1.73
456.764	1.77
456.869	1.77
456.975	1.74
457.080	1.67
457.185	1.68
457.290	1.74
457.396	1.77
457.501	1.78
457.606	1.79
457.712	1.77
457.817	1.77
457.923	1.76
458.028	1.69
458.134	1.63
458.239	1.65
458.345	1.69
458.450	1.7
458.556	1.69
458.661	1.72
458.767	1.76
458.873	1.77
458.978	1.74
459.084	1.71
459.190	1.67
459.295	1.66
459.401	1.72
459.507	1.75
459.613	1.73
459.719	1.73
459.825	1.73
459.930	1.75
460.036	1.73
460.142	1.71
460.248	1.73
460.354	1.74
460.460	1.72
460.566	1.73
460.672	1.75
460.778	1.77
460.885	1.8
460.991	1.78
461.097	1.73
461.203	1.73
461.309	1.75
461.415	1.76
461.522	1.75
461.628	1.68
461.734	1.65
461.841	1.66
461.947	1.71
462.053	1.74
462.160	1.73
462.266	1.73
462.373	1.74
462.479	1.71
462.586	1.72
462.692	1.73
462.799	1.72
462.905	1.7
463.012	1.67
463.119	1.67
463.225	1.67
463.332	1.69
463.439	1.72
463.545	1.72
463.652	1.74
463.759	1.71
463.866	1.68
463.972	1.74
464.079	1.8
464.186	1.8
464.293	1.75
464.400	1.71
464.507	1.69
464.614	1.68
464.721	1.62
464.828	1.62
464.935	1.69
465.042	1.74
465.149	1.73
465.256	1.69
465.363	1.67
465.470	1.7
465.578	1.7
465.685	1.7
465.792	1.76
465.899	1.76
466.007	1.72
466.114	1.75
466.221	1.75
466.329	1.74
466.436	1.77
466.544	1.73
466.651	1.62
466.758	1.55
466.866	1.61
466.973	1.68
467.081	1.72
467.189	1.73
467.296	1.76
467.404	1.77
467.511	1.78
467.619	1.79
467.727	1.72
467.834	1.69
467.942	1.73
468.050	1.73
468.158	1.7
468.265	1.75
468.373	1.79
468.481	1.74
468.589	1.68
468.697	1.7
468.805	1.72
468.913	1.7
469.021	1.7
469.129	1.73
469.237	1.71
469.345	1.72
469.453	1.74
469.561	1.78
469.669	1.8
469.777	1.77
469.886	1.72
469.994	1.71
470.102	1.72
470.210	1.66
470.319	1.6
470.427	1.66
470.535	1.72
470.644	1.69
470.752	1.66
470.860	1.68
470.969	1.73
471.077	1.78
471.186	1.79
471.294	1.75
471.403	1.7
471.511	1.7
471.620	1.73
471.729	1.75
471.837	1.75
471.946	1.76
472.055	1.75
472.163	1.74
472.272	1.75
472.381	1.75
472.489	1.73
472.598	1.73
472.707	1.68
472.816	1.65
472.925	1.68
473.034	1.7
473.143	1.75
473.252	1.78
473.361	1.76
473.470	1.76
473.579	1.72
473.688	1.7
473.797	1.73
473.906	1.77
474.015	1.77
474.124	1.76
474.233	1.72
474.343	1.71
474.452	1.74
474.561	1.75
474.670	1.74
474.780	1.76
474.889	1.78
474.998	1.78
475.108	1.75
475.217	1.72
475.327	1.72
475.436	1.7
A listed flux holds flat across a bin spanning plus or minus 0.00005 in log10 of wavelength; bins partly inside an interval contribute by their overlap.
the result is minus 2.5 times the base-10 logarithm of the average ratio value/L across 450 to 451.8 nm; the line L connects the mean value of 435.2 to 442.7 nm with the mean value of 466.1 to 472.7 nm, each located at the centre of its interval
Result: -0.062 mag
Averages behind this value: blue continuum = 1.63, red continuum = 1.72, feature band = 1.76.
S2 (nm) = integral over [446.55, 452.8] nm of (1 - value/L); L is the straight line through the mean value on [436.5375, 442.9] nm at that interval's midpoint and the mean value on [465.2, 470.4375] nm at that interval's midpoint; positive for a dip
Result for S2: -0.24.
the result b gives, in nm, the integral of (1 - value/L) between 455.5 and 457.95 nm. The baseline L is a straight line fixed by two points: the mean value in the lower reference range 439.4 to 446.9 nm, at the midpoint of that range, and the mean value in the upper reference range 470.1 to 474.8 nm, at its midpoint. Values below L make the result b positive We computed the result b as -0.10 nm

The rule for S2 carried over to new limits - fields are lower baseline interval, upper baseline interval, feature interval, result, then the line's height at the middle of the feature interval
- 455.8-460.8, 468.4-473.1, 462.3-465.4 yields 0.04 nm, 1.73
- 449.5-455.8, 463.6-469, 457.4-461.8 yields -0.05 nm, 1.71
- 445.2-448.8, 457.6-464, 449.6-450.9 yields -0.05 nm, 1.68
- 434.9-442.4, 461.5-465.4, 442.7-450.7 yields -0.17 nm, 1.65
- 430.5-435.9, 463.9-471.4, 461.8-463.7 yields -0.03 nm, 1.68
